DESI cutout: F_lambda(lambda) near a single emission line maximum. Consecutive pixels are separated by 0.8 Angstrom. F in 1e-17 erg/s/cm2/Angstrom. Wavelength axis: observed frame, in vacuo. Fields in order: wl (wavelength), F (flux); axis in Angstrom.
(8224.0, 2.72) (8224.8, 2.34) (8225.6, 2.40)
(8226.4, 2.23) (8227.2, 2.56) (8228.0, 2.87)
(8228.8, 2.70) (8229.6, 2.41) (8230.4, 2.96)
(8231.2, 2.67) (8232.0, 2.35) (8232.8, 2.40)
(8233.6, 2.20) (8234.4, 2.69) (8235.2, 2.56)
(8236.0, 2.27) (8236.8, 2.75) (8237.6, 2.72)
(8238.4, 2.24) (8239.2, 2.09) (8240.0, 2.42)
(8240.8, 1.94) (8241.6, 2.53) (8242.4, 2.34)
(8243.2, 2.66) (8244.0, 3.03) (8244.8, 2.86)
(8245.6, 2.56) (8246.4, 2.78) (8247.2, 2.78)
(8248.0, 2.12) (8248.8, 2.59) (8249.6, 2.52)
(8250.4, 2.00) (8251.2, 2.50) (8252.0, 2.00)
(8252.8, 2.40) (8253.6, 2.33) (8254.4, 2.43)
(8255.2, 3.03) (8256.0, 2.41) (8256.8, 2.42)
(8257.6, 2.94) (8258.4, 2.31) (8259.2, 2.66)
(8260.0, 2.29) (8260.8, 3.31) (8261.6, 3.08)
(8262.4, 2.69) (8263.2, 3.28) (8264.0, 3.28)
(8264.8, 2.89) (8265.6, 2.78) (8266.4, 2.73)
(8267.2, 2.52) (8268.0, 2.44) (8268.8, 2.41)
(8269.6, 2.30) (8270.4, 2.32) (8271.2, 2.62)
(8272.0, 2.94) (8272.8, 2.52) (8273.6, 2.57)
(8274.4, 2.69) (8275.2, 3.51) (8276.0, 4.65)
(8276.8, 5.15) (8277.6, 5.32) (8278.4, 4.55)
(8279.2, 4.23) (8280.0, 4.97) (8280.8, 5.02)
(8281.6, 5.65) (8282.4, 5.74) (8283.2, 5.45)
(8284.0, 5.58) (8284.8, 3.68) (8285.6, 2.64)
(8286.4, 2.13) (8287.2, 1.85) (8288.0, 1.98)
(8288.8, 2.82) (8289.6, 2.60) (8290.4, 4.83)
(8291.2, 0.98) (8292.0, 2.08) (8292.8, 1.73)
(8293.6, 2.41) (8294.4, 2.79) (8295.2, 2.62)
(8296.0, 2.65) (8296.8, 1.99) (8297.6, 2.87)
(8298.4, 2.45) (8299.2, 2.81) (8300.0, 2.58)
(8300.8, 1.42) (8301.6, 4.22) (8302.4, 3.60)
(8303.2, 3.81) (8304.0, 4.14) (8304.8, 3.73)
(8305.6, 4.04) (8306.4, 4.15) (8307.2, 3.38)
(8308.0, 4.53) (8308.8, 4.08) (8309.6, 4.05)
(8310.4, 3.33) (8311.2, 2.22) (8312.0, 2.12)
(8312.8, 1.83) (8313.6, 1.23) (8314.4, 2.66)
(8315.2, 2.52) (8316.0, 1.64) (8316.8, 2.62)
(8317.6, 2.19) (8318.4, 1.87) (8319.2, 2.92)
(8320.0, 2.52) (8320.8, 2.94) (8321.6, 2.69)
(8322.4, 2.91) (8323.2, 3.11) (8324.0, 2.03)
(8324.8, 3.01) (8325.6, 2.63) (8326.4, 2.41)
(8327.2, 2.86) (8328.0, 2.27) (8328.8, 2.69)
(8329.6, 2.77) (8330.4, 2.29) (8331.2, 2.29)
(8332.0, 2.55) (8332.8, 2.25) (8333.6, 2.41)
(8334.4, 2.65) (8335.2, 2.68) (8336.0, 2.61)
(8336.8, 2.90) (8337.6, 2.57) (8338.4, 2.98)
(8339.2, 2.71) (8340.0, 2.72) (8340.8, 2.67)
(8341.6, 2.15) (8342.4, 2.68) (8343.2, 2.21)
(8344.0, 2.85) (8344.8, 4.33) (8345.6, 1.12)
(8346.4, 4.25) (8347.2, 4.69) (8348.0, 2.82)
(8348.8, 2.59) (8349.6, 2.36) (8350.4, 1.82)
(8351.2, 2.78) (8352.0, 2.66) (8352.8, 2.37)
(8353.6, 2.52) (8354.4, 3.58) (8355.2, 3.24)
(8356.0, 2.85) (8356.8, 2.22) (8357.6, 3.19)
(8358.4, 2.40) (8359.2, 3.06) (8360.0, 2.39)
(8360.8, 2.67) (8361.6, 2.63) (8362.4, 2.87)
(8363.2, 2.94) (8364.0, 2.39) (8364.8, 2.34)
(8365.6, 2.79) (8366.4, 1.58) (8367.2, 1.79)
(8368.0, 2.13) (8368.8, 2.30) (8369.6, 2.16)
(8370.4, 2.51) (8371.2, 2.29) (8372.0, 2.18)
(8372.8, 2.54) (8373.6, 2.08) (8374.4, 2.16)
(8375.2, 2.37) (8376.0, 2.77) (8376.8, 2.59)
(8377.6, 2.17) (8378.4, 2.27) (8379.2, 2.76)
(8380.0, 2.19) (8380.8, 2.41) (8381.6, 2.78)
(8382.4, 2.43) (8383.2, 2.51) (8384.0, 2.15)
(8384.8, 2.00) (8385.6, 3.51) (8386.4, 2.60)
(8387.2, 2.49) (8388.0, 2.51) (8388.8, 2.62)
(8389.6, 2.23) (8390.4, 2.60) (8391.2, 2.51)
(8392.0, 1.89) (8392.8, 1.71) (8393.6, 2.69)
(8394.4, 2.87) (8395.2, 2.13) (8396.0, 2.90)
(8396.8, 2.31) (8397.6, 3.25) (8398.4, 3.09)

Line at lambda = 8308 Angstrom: [N II] 6583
